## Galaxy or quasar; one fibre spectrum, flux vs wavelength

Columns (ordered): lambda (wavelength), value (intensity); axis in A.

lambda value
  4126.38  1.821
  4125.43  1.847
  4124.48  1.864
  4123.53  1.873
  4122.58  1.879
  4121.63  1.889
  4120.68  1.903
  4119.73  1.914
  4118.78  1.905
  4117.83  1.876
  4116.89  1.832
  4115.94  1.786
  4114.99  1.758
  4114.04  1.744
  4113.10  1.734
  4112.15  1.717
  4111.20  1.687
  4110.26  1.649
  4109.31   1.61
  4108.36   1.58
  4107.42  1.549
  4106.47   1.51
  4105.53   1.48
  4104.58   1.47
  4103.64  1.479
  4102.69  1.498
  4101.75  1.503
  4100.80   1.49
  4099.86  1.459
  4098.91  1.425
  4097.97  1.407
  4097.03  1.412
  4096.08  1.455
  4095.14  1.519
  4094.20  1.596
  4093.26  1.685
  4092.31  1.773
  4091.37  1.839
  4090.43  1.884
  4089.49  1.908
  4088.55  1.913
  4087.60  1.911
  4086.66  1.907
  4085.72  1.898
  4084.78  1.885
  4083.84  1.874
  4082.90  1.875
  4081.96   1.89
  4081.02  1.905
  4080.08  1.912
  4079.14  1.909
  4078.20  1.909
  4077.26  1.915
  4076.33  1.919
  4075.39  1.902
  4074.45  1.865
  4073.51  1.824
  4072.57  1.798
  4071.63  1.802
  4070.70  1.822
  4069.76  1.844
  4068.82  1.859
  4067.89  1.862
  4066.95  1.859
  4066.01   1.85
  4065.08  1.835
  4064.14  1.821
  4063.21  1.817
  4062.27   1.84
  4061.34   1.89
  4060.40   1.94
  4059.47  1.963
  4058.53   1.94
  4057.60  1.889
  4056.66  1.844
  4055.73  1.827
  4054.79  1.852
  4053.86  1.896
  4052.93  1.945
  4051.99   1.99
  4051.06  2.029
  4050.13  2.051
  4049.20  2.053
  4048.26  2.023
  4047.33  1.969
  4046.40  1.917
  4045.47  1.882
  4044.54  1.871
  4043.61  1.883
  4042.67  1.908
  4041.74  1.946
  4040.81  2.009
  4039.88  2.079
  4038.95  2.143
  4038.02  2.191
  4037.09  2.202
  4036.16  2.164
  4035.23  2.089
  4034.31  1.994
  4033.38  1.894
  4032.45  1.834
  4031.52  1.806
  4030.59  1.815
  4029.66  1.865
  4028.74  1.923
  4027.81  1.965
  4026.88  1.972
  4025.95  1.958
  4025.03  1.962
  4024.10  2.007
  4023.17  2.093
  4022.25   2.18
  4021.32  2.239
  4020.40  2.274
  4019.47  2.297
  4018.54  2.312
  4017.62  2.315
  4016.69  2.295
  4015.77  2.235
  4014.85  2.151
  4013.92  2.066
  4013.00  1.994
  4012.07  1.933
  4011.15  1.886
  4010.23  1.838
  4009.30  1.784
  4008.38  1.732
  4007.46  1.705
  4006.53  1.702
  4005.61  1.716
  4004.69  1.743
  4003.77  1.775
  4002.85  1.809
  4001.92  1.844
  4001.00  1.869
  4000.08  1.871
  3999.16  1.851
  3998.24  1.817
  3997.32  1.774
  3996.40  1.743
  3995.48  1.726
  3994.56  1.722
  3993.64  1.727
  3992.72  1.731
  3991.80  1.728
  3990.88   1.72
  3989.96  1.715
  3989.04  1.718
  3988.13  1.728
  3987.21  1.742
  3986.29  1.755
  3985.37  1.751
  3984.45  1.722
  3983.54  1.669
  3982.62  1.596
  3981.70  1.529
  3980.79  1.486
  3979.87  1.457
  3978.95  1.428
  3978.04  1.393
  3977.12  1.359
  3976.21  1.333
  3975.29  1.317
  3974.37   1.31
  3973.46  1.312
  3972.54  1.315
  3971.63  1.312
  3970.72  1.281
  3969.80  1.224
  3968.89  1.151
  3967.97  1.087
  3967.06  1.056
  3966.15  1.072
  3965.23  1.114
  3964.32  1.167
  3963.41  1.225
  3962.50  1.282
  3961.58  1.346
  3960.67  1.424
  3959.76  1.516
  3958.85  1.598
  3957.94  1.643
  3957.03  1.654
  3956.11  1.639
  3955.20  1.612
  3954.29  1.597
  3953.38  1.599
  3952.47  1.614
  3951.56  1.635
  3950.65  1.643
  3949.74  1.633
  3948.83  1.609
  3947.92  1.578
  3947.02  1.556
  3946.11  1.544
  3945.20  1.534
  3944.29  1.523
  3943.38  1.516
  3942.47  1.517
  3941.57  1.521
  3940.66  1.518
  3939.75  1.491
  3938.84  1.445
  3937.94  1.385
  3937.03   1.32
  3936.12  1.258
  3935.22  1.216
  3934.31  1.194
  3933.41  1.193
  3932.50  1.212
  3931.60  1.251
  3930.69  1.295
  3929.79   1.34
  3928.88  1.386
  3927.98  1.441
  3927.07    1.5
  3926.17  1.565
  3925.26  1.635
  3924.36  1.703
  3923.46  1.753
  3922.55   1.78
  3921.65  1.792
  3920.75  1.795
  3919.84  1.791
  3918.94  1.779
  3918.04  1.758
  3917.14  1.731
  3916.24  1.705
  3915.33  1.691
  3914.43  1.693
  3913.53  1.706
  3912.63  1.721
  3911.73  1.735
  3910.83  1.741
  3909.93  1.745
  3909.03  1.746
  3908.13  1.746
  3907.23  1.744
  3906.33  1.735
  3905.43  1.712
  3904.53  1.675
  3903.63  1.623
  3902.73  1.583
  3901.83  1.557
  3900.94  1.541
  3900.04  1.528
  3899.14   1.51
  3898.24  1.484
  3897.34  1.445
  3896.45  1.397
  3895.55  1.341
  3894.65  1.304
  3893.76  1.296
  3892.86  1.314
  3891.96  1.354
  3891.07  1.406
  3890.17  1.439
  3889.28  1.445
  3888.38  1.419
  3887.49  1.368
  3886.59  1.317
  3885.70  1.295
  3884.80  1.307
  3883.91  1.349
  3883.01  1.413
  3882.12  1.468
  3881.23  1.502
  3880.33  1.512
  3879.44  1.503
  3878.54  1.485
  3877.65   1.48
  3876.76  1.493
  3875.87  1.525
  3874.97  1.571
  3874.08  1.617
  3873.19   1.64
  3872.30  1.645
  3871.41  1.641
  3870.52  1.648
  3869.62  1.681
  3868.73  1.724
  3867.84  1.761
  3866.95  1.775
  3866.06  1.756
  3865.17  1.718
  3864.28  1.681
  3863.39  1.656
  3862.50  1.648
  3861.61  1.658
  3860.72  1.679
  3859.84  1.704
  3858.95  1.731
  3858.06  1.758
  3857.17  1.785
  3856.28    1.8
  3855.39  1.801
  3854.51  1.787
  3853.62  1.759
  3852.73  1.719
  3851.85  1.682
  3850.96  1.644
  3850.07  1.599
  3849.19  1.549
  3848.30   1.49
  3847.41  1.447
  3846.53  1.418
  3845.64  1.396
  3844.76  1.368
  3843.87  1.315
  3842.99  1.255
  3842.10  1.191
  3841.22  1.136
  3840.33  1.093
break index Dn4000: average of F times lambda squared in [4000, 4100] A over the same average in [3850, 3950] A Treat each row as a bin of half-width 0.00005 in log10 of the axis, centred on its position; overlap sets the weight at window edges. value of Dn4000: 1.31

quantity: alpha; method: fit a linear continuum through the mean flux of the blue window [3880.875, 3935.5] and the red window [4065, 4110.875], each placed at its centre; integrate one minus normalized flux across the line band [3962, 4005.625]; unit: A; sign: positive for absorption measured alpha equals 2.2 A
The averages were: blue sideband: 1.53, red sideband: 1.73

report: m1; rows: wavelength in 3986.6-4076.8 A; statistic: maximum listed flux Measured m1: 2.315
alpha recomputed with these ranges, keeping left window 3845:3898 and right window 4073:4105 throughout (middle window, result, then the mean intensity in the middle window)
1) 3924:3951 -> 2.7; 1.45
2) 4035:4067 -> -4.7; 1.95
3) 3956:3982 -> 4.7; 1.34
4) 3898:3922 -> -1.6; 1.69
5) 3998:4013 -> -1.3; 1.81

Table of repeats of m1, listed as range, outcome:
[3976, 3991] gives 1.755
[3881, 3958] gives 1.795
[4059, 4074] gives 1.963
